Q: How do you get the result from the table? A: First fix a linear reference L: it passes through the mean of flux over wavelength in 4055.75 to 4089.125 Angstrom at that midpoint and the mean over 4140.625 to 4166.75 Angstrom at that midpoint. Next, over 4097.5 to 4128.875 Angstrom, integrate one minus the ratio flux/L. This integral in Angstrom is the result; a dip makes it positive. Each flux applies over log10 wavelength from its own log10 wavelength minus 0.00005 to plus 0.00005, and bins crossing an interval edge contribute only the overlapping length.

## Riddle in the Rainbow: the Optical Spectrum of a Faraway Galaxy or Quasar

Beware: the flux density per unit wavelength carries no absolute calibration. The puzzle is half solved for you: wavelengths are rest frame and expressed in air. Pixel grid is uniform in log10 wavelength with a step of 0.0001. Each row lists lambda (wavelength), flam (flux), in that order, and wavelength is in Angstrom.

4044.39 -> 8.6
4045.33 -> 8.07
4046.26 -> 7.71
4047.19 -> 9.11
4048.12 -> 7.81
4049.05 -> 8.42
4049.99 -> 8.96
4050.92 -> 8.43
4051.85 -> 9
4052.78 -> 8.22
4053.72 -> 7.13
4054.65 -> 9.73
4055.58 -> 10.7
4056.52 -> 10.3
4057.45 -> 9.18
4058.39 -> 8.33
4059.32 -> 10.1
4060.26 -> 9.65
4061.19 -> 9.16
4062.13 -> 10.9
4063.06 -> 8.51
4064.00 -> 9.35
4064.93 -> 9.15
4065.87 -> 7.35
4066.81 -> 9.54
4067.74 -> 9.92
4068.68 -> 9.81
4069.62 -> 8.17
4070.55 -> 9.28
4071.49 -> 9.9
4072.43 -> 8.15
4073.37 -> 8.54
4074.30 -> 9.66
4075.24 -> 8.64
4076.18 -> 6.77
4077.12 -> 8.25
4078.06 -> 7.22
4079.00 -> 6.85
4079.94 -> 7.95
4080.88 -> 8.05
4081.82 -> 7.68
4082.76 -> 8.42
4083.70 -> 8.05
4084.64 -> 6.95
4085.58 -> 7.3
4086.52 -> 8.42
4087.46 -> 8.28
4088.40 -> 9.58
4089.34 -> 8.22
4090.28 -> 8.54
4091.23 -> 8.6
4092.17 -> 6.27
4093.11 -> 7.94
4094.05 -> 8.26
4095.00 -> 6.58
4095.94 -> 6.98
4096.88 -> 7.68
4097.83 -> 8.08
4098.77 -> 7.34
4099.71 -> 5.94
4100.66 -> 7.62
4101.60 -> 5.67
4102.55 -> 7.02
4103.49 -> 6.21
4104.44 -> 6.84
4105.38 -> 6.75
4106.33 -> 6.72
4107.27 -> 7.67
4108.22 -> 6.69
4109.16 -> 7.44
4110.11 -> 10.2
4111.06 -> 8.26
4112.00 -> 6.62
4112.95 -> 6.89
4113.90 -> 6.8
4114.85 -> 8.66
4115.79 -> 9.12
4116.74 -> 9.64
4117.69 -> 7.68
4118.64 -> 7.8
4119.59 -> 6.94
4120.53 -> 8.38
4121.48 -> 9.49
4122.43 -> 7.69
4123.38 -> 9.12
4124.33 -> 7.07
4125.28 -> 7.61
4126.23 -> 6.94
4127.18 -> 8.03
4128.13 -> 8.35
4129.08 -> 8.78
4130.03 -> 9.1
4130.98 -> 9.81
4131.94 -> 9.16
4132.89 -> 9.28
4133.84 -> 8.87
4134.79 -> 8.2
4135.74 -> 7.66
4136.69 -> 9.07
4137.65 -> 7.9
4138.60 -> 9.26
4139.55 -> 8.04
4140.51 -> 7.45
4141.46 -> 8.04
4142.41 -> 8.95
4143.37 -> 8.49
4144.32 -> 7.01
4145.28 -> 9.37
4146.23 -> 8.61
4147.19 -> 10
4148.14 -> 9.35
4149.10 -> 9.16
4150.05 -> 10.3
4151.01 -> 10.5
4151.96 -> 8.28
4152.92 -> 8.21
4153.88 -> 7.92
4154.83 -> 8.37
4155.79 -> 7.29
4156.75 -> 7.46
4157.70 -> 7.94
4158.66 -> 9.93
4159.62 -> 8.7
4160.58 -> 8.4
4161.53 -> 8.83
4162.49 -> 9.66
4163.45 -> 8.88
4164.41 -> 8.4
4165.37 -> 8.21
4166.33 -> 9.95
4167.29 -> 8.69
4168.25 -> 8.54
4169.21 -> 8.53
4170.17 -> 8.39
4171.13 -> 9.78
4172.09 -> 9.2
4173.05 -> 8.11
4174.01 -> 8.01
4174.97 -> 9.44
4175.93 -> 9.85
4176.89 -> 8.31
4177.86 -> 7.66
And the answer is 3.9 Angstrom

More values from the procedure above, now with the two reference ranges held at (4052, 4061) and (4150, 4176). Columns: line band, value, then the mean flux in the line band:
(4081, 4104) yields 3.8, 7.57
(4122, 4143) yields 1.2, 8.38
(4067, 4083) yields 1.2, 8.45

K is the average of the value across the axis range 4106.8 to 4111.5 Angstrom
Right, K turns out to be 8.05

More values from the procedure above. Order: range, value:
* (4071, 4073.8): 8.85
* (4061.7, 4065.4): 9.48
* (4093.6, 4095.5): 7.39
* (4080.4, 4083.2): 8.04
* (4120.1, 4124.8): 8.35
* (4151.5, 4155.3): 8.19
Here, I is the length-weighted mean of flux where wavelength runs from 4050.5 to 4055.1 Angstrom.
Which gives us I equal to 8.5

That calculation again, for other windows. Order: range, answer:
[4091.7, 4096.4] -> 7.21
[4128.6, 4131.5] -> 9.21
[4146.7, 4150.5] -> 9.7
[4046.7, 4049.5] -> 8.46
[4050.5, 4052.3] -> 8.73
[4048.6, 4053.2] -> 8.61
